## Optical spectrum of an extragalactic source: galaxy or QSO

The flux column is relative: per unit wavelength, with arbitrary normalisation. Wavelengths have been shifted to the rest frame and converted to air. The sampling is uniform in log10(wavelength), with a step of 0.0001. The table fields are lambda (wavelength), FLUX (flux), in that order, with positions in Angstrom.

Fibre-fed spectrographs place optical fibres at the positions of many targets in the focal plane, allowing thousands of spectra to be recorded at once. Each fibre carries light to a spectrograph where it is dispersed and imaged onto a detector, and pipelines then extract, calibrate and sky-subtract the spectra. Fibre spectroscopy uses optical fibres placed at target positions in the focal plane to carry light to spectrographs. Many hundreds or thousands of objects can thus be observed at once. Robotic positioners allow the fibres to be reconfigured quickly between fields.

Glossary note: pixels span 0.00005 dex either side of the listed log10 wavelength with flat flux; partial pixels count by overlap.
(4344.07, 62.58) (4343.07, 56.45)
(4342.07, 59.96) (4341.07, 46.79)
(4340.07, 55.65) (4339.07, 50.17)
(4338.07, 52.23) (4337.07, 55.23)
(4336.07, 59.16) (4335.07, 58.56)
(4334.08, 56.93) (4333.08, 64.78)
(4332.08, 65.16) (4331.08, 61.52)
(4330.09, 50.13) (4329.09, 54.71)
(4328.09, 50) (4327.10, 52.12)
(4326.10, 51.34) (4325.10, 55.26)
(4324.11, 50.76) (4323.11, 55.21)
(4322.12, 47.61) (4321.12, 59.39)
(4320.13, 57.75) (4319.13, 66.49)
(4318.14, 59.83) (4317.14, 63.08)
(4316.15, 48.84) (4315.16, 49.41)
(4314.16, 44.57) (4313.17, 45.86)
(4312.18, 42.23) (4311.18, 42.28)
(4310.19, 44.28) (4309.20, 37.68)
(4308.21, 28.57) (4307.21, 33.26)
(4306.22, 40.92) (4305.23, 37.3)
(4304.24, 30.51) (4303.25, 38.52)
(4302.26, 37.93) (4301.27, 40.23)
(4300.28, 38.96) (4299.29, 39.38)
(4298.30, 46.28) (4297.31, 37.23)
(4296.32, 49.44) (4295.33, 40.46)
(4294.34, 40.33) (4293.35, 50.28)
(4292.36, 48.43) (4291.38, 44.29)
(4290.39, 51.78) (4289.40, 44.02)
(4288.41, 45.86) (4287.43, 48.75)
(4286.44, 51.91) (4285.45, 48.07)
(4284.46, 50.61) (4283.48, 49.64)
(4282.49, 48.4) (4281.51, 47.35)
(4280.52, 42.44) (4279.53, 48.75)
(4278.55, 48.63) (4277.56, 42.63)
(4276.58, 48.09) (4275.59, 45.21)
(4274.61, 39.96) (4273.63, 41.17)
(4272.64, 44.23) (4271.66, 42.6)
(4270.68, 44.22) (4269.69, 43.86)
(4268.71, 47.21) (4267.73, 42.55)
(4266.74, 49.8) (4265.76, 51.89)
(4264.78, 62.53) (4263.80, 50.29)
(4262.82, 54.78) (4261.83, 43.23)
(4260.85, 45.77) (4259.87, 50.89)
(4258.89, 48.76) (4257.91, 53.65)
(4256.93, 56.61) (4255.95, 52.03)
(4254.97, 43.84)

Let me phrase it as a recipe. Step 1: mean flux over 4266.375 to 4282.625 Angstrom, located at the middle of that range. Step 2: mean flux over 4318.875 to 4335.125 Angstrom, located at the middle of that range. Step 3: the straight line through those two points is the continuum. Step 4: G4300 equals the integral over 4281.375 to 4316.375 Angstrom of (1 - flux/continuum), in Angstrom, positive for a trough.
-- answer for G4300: 4.6 Angstrom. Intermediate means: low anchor 45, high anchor 56.1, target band 43.4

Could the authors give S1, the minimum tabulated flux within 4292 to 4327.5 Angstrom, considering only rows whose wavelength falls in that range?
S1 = 28.57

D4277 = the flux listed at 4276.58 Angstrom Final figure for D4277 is 48.09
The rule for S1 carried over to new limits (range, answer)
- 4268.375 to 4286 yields 39.96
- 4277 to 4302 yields 37.23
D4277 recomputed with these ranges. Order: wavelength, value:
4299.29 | 39.38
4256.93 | 56.61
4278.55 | 48.63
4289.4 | 44.02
